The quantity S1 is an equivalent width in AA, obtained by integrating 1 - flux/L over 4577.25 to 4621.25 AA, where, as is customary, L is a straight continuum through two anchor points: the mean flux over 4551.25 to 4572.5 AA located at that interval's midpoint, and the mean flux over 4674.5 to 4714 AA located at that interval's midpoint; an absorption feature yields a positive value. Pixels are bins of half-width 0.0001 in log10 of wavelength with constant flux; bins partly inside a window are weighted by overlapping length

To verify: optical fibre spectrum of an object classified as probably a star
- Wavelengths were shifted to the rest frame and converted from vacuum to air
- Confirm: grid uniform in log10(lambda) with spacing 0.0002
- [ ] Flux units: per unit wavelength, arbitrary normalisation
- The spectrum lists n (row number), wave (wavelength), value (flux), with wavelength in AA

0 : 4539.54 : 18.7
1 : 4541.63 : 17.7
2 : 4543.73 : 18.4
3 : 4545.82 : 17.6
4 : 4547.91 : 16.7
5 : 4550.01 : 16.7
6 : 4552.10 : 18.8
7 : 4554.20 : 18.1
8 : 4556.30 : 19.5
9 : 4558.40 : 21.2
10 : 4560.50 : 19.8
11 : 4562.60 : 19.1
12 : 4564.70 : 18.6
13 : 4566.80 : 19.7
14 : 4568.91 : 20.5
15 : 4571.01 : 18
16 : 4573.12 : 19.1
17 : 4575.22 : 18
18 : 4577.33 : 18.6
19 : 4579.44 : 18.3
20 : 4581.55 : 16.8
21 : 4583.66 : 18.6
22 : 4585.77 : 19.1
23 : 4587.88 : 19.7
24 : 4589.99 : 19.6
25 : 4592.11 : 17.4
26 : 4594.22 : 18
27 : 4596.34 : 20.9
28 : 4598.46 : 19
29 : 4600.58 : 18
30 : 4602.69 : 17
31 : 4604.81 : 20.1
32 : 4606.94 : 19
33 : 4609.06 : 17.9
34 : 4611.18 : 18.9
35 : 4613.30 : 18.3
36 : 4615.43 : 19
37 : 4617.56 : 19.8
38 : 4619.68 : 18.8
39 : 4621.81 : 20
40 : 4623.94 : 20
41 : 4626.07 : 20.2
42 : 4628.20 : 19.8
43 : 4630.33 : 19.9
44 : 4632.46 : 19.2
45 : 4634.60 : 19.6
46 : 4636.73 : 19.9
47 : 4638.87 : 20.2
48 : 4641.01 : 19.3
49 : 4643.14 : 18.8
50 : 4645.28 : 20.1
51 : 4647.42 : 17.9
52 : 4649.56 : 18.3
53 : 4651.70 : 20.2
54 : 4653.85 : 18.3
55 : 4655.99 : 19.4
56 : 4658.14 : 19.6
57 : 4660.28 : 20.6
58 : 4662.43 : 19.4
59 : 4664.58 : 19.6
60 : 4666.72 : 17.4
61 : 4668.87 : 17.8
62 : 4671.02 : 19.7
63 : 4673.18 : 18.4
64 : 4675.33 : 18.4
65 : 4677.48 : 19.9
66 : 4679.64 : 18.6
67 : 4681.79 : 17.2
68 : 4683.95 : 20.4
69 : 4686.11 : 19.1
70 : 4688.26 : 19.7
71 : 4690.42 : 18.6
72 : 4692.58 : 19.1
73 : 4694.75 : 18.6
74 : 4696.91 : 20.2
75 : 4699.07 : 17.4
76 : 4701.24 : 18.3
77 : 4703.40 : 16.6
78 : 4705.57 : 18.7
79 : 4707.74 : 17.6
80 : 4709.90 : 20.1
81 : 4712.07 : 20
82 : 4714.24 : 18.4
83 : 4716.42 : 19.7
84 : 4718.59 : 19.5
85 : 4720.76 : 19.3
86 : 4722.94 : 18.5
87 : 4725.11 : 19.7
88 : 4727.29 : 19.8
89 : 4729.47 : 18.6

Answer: 1.0 AA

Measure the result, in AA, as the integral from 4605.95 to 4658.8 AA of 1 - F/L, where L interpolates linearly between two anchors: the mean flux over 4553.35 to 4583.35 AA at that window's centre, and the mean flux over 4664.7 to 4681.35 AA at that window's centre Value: -1.6 AA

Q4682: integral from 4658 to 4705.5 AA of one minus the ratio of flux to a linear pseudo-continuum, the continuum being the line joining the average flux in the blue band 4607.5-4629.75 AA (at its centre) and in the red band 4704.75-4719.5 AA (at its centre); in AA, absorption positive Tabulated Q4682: 0.9 AA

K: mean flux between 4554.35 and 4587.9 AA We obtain 19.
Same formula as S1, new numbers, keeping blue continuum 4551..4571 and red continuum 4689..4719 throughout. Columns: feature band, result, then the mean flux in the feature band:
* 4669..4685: 0.0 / 18.9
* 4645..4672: -0.1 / 19.1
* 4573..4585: 0.7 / 18.2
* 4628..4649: -0.4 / 19.4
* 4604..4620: 0.2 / 19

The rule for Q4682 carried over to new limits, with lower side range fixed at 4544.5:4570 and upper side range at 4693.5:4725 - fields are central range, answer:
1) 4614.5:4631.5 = -0.8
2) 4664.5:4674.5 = 0.2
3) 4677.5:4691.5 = -0.1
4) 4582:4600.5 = -0.1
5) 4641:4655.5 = -0.1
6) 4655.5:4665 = -0.5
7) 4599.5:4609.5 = 0.2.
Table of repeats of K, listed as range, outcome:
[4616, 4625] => 19.6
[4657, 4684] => 18.9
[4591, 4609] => 18.6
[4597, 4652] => 19.2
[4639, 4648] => 19.2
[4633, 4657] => 19.3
